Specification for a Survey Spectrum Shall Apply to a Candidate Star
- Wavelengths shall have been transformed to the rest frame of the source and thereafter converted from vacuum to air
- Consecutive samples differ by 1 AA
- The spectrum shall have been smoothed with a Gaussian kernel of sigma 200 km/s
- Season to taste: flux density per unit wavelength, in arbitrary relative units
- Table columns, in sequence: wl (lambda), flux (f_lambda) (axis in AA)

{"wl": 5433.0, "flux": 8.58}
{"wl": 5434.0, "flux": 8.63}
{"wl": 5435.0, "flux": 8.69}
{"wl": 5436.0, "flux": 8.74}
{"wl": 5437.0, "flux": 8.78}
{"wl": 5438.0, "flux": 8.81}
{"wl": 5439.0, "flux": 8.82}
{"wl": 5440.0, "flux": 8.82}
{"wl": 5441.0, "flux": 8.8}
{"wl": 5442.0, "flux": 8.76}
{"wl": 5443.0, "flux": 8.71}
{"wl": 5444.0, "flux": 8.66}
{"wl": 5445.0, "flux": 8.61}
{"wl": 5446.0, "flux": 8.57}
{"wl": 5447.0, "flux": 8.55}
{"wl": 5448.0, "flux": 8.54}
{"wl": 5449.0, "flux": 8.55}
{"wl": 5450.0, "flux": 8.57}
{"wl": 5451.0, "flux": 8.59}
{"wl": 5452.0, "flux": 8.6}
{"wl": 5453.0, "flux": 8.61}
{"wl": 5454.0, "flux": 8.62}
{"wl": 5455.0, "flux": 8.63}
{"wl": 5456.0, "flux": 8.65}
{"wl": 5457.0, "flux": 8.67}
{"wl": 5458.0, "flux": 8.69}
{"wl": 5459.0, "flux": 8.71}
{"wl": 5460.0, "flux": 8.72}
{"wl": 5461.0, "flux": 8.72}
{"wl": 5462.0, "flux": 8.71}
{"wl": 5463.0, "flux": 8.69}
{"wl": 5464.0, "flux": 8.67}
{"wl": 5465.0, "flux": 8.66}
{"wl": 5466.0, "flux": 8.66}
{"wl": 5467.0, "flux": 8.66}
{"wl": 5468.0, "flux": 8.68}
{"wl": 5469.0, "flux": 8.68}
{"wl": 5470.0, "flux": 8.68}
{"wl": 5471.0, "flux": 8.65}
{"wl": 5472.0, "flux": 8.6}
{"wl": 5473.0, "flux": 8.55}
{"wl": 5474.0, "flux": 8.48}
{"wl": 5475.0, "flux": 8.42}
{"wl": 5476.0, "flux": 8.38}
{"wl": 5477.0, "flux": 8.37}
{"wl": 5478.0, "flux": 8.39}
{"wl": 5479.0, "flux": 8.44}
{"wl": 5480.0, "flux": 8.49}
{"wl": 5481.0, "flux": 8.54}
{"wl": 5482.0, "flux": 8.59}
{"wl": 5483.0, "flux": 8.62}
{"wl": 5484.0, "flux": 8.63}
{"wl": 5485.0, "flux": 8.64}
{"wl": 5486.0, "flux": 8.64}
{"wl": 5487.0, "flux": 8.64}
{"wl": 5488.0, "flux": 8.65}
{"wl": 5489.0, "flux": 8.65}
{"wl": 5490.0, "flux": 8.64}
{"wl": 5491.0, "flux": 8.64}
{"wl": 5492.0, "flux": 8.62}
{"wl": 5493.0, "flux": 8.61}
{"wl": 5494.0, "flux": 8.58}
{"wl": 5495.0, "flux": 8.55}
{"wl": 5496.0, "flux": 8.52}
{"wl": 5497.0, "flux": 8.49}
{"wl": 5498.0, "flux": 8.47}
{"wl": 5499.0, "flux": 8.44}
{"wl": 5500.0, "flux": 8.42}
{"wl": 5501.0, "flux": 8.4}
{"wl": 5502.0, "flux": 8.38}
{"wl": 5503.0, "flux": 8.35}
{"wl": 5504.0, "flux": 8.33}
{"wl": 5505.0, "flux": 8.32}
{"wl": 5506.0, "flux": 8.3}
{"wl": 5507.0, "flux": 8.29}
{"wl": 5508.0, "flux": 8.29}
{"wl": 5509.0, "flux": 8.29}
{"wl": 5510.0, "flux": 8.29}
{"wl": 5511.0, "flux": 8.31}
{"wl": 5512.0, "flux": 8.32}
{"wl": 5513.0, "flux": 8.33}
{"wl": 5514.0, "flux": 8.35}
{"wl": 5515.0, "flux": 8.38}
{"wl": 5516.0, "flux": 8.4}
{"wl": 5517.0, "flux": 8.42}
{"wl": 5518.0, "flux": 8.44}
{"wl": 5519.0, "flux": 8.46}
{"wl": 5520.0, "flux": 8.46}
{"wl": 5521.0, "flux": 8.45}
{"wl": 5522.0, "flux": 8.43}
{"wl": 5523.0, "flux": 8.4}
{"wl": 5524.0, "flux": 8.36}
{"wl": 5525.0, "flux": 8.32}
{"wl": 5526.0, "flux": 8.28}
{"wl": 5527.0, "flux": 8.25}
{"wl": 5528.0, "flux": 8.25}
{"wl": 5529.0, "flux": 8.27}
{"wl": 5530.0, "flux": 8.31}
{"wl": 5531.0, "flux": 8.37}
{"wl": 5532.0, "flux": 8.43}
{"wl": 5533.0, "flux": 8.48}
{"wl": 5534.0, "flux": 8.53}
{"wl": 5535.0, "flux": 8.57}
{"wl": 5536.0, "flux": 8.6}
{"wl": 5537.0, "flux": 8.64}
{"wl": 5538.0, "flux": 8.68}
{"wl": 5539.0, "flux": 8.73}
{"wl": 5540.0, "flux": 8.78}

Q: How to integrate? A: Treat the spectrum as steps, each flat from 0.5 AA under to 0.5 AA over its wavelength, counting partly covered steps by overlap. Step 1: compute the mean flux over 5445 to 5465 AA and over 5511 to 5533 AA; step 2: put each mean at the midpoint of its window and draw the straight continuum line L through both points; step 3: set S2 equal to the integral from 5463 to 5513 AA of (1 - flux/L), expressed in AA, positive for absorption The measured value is -0.03 AA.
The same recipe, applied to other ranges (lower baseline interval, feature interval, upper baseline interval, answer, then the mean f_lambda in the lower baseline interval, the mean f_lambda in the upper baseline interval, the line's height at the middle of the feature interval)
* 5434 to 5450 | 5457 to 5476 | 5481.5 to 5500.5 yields 0.0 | 8.69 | 8.58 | 8.63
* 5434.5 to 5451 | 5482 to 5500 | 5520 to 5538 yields -0.1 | 8.68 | 8.42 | 8.53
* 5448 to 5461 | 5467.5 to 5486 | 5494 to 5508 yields -0.1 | 8.63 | 8.41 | 8.53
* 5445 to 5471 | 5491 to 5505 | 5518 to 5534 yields 0.0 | 8.64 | 8.38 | 8.49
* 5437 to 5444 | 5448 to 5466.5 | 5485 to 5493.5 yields 0.2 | 8.78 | 8.64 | 8.73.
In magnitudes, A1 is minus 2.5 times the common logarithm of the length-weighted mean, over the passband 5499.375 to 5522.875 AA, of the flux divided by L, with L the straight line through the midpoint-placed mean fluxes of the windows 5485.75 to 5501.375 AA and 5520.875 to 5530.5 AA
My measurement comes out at 0.01 mag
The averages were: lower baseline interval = 8.56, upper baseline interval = 8.33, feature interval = 8.37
